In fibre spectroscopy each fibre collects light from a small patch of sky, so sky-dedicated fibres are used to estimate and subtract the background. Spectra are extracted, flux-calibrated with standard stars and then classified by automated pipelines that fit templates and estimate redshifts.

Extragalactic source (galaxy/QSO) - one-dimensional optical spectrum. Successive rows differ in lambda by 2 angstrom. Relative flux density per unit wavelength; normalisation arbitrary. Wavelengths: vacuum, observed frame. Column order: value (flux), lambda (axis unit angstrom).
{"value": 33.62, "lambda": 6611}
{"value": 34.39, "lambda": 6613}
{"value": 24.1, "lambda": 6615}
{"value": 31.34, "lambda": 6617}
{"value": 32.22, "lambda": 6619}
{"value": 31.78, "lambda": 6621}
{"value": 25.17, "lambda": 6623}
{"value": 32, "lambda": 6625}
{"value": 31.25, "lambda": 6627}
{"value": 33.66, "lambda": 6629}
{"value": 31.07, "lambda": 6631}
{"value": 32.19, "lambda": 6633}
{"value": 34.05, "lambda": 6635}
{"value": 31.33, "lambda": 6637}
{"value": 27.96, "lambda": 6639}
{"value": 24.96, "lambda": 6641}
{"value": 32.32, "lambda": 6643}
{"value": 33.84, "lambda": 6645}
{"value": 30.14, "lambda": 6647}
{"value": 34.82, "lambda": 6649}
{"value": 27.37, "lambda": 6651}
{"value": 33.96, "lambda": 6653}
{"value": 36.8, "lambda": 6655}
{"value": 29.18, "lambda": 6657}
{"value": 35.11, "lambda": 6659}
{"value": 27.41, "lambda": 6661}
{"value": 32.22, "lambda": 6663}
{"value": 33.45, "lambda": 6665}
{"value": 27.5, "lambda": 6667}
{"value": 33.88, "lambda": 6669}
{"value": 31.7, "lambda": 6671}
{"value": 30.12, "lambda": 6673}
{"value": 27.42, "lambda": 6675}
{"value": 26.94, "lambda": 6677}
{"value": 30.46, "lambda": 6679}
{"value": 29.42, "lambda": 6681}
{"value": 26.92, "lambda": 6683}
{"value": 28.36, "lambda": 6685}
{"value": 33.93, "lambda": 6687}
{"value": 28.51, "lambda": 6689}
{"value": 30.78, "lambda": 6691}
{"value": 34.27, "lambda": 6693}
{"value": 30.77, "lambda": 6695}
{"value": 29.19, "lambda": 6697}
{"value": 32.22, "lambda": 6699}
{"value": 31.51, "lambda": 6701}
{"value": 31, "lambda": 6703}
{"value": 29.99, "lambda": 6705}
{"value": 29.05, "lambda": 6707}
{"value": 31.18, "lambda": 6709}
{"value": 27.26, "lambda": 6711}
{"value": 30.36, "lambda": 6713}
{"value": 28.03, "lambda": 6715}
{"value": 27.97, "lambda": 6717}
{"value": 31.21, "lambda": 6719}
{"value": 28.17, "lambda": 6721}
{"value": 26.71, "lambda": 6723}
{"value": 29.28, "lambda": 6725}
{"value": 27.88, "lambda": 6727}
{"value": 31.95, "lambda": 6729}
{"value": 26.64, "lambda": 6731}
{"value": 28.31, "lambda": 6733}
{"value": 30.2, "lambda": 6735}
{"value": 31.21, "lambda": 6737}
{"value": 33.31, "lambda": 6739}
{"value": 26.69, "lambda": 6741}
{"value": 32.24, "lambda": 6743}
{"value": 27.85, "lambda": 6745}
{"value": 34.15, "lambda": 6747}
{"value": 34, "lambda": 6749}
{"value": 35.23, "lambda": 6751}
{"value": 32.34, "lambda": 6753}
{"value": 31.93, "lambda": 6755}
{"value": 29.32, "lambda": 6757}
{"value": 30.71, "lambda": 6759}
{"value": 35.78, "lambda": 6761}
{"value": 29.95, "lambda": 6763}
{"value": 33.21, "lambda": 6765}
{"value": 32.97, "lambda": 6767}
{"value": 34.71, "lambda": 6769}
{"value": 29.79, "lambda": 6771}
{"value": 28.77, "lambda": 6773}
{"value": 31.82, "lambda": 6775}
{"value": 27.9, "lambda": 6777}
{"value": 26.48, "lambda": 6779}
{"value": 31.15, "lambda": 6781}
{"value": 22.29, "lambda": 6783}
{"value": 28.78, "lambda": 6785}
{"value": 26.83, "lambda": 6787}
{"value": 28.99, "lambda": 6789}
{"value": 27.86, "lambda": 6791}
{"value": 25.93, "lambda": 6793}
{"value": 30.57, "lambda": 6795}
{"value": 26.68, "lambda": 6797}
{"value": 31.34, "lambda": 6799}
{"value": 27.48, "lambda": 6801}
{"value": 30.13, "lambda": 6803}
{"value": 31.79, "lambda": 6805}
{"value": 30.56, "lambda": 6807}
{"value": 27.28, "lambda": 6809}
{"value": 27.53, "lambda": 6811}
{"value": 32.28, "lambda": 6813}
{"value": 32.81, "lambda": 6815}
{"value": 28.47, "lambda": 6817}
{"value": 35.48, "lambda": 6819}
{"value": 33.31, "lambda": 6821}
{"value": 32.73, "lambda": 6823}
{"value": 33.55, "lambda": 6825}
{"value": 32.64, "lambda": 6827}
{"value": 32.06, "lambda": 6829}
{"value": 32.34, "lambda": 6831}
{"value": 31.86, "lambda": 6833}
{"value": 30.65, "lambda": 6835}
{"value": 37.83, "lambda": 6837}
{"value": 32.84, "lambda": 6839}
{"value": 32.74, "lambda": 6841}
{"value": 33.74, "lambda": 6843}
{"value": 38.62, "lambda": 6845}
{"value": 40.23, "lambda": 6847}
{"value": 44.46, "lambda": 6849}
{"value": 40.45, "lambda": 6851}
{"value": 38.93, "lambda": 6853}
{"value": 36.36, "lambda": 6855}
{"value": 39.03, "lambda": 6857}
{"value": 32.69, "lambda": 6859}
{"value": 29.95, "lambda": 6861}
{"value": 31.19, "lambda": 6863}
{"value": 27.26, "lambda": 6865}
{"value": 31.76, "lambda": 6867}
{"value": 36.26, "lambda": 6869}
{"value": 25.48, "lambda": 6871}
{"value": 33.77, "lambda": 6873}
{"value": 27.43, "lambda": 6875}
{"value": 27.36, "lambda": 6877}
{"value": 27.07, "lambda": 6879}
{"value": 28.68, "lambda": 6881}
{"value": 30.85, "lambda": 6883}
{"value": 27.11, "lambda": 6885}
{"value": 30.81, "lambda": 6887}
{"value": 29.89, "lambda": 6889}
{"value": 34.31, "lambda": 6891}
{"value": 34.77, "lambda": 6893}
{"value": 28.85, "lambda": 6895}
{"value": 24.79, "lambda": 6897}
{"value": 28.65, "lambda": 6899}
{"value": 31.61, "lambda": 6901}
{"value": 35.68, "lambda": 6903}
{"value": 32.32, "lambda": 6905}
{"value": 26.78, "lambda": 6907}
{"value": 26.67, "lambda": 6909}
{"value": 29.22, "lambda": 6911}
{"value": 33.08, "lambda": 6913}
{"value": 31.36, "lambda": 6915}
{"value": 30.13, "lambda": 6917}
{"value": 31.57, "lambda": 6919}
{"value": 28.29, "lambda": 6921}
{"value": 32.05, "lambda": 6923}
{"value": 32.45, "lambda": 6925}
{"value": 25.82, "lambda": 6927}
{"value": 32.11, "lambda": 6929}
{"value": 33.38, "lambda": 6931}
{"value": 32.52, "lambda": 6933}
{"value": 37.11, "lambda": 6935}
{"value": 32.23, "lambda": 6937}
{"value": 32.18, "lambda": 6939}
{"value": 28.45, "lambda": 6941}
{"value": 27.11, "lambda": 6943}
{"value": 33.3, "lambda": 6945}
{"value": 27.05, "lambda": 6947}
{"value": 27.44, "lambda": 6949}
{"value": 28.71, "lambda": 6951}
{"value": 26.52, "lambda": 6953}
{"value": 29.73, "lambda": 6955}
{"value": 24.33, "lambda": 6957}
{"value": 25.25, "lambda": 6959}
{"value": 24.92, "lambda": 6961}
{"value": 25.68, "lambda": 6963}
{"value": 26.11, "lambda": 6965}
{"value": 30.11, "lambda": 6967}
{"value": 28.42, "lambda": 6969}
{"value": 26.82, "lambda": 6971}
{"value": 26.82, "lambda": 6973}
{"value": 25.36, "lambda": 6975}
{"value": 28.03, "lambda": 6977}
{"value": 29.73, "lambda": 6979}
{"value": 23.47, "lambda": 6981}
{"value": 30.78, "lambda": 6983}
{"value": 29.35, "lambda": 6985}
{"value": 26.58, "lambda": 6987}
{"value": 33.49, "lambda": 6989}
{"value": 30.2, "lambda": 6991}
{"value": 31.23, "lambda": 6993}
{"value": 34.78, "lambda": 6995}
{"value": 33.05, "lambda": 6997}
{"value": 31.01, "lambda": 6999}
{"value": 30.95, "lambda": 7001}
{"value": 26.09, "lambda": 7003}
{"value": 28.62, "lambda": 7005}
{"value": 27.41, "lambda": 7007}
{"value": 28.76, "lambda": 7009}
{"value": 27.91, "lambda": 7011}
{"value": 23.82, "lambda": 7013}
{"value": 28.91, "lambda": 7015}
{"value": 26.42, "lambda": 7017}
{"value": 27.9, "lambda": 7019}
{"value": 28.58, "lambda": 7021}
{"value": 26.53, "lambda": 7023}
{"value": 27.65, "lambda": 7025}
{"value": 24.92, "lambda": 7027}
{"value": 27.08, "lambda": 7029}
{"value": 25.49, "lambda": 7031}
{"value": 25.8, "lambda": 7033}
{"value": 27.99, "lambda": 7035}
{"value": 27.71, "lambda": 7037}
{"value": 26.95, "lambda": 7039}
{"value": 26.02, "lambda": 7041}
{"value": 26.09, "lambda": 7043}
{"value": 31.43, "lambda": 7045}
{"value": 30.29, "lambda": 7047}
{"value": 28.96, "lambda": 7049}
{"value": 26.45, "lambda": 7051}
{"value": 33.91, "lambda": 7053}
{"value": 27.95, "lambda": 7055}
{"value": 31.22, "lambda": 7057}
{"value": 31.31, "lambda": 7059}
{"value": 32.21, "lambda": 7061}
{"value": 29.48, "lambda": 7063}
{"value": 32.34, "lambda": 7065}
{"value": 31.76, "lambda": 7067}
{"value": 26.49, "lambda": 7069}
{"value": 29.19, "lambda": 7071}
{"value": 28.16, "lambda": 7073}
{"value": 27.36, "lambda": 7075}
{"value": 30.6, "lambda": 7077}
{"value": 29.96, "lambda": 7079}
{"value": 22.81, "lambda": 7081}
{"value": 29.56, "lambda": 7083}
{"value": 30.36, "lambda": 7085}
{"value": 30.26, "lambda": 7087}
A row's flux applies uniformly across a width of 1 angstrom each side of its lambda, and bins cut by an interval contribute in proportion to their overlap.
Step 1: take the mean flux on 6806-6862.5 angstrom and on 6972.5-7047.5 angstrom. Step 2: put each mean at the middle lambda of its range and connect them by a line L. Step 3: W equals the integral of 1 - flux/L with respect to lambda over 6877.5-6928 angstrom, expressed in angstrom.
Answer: 2.6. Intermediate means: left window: 34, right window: 28.2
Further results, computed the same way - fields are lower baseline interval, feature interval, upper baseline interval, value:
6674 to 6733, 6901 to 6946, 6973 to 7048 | -3.88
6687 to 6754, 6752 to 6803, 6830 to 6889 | 2.68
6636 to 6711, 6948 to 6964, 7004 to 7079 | 1.30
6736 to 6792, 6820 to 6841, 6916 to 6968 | -1.97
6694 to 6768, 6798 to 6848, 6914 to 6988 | -4.26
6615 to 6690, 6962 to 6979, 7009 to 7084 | 0.86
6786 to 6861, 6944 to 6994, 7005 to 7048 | 1.49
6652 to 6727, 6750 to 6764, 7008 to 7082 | -1.06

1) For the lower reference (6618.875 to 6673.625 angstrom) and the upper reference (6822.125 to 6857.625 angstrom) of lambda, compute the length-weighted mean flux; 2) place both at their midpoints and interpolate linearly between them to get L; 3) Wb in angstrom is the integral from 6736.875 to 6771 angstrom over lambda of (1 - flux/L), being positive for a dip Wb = 1.67 angstrom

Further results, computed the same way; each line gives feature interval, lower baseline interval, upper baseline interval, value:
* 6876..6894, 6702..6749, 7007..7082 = -0.7 angstrom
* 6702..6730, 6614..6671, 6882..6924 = 1.5 angstrom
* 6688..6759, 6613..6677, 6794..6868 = 3.3 angstrom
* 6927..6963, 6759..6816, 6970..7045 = -1.0 angstrom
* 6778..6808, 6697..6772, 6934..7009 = 1.7 angstrom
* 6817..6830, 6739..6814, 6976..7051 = -1.4 angstrom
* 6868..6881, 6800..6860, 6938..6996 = 1.0 angstrom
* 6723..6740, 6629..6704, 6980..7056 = 0.4 angstrom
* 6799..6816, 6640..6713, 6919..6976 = -0.1 angstrom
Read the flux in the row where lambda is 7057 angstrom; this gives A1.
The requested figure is 31.22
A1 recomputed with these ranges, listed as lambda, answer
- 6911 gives 29.22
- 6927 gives 25.82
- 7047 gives 30.29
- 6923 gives 32.05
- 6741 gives 26.69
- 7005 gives 28.62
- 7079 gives 29.96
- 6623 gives 25.17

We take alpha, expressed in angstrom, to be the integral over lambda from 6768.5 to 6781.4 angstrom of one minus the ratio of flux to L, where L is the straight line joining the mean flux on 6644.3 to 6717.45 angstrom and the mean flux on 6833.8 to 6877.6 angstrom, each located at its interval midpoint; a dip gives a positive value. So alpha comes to 1.05 angstrom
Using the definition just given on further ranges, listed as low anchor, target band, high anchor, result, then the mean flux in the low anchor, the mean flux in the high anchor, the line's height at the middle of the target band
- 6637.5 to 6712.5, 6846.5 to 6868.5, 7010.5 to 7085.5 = -4.53 angstrom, 30.6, 28.3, 29.5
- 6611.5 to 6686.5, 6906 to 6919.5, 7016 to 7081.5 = -0.25 angstrom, 30.8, 28.4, 29.2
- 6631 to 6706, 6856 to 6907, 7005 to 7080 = -2.00 angstrom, 30.9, 28.4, 29.5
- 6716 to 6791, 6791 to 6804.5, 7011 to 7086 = 0.52 angstrom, 30.2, 28.4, 29.9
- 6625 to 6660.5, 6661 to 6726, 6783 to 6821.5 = 2.18 angstrom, 31.7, 29.5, 31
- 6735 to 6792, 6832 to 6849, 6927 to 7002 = -3.00 angstrom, 30.6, 29.3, 30.1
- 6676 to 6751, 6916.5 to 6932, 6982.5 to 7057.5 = -0.91 angstrom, 30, 28.6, 29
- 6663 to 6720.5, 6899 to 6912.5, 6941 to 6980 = -1.13 angstrom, 30.1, 27.5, 28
